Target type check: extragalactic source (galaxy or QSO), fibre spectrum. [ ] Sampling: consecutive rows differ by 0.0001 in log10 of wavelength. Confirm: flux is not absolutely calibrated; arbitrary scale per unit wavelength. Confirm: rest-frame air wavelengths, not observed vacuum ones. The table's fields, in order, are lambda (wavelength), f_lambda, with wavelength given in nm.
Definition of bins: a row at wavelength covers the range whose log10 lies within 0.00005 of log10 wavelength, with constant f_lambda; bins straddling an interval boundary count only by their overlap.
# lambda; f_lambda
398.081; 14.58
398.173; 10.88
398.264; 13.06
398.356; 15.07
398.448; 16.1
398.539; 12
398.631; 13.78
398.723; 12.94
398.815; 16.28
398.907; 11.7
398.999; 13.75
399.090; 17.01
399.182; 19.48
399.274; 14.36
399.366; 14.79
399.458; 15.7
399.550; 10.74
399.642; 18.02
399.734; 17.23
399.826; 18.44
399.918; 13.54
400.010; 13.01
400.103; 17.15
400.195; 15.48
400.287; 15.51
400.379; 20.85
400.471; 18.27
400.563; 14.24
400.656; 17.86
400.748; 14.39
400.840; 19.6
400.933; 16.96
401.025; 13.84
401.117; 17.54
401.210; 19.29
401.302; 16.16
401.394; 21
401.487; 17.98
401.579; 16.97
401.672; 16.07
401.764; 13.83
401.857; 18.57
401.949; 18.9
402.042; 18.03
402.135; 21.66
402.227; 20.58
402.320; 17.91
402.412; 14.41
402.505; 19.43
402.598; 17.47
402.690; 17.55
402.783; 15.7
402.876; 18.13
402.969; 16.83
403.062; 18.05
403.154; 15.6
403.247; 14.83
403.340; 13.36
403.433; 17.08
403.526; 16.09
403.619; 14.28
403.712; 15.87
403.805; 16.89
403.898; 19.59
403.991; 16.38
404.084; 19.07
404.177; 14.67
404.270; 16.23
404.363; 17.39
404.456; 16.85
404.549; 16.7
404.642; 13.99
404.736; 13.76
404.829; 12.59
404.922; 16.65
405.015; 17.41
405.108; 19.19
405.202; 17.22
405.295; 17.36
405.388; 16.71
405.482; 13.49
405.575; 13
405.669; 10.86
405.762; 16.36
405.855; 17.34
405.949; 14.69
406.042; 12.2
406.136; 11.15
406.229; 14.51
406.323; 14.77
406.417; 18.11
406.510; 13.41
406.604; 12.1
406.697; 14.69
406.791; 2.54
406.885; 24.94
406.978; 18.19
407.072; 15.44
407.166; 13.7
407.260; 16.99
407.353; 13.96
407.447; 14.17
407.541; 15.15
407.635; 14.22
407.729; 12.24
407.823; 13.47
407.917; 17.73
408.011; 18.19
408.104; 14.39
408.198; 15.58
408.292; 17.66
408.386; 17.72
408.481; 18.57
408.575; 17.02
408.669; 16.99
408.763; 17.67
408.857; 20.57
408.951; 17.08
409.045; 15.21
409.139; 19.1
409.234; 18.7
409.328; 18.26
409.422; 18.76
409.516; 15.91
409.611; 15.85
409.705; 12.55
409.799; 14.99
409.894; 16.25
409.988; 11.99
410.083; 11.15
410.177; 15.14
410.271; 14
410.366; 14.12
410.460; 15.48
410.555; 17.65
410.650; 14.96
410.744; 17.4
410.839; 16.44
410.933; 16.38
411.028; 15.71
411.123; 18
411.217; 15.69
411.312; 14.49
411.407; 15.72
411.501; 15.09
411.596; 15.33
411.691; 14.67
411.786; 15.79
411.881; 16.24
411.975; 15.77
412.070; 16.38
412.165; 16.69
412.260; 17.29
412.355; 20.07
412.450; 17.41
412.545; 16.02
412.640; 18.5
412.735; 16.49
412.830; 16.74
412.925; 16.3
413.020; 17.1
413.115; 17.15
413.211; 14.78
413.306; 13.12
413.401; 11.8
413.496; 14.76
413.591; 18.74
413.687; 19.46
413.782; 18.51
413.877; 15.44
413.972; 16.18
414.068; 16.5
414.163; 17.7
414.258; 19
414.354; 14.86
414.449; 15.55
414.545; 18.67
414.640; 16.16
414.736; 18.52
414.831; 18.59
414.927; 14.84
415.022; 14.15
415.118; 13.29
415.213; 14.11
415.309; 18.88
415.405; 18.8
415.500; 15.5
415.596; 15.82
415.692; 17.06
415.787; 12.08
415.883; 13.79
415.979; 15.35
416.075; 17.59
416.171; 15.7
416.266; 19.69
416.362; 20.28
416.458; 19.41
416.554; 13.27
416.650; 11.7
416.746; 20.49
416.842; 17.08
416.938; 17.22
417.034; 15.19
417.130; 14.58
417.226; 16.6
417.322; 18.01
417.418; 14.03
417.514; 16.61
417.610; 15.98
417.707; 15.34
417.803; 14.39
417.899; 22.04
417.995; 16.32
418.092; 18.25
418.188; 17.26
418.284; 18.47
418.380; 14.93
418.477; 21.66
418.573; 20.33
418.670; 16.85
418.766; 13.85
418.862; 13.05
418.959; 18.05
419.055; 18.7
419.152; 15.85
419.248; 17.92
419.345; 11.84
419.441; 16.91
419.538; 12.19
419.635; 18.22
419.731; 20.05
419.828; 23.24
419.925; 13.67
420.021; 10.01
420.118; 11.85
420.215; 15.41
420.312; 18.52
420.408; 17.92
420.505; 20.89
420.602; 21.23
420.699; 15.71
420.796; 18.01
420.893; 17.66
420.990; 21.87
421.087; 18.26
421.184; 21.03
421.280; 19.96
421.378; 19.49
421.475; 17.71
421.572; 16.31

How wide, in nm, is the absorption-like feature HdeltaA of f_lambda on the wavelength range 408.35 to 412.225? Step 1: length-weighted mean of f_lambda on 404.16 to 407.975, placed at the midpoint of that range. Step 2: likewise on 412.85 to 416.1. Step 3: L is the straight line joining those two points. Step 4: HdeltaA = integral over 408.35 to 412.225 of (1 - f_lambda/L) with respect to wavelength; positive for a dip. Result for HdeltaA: -0.13 nm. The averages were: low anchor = 15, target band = 16.1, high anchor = 16.2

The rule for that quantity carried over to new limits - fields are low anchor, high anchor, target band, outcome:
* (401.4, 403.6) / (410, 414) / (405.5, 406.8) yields 0.25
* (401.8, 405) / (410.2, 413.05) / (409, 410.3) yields 0.06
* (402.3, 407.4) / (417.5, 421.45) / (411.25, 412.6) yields 0.02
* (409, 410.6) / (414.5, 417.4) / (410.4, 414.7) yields -0.12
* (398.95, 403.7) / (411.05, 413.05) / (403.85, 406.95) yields 0.24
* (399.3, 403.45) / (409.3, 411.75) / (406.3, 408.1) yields 0.11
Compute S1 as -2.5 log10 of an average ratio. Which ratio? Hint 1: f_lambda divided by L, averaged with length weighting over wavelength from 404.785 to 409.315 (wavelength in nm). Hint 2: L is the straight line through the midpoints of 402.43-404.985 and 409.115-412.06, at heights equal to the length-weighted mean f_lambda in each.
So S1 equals 0.02 mag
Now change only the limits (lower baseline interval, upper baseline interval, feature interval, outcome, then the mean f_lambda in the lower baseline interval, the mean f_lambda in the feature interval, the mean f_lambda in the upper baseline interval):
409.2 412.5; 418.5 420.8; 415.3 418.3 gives -0.01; 15.9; 16.6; 16.7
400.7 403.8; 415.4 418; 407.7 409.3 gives -0.01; 17.1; 17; 16.4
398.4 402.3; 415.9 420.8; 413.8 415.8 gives 0.02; 16.4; 16.4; 16.8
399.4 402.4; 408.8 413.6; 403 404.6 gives 0.02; 17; 16.4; 16.1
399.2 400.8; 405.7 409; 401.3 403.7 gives -0.09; 15.9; 17.2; 15.5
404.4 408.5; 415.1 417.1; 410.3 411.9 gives 0.00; 15.2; 15.8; 16.3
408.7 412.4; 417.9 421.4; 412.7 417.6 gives 0.03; 16.1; 16.3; 17.4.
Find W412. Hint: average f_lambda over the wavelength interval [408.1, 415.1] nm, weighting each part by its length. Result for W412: 16.3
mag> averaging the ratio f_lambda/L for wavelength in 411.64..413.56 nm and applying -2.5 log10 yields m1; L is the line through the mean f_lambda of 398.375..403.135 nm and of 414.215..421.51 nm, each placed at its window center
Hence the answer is 0.040 mag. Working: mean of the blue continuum 16.6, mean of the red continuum 16.9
